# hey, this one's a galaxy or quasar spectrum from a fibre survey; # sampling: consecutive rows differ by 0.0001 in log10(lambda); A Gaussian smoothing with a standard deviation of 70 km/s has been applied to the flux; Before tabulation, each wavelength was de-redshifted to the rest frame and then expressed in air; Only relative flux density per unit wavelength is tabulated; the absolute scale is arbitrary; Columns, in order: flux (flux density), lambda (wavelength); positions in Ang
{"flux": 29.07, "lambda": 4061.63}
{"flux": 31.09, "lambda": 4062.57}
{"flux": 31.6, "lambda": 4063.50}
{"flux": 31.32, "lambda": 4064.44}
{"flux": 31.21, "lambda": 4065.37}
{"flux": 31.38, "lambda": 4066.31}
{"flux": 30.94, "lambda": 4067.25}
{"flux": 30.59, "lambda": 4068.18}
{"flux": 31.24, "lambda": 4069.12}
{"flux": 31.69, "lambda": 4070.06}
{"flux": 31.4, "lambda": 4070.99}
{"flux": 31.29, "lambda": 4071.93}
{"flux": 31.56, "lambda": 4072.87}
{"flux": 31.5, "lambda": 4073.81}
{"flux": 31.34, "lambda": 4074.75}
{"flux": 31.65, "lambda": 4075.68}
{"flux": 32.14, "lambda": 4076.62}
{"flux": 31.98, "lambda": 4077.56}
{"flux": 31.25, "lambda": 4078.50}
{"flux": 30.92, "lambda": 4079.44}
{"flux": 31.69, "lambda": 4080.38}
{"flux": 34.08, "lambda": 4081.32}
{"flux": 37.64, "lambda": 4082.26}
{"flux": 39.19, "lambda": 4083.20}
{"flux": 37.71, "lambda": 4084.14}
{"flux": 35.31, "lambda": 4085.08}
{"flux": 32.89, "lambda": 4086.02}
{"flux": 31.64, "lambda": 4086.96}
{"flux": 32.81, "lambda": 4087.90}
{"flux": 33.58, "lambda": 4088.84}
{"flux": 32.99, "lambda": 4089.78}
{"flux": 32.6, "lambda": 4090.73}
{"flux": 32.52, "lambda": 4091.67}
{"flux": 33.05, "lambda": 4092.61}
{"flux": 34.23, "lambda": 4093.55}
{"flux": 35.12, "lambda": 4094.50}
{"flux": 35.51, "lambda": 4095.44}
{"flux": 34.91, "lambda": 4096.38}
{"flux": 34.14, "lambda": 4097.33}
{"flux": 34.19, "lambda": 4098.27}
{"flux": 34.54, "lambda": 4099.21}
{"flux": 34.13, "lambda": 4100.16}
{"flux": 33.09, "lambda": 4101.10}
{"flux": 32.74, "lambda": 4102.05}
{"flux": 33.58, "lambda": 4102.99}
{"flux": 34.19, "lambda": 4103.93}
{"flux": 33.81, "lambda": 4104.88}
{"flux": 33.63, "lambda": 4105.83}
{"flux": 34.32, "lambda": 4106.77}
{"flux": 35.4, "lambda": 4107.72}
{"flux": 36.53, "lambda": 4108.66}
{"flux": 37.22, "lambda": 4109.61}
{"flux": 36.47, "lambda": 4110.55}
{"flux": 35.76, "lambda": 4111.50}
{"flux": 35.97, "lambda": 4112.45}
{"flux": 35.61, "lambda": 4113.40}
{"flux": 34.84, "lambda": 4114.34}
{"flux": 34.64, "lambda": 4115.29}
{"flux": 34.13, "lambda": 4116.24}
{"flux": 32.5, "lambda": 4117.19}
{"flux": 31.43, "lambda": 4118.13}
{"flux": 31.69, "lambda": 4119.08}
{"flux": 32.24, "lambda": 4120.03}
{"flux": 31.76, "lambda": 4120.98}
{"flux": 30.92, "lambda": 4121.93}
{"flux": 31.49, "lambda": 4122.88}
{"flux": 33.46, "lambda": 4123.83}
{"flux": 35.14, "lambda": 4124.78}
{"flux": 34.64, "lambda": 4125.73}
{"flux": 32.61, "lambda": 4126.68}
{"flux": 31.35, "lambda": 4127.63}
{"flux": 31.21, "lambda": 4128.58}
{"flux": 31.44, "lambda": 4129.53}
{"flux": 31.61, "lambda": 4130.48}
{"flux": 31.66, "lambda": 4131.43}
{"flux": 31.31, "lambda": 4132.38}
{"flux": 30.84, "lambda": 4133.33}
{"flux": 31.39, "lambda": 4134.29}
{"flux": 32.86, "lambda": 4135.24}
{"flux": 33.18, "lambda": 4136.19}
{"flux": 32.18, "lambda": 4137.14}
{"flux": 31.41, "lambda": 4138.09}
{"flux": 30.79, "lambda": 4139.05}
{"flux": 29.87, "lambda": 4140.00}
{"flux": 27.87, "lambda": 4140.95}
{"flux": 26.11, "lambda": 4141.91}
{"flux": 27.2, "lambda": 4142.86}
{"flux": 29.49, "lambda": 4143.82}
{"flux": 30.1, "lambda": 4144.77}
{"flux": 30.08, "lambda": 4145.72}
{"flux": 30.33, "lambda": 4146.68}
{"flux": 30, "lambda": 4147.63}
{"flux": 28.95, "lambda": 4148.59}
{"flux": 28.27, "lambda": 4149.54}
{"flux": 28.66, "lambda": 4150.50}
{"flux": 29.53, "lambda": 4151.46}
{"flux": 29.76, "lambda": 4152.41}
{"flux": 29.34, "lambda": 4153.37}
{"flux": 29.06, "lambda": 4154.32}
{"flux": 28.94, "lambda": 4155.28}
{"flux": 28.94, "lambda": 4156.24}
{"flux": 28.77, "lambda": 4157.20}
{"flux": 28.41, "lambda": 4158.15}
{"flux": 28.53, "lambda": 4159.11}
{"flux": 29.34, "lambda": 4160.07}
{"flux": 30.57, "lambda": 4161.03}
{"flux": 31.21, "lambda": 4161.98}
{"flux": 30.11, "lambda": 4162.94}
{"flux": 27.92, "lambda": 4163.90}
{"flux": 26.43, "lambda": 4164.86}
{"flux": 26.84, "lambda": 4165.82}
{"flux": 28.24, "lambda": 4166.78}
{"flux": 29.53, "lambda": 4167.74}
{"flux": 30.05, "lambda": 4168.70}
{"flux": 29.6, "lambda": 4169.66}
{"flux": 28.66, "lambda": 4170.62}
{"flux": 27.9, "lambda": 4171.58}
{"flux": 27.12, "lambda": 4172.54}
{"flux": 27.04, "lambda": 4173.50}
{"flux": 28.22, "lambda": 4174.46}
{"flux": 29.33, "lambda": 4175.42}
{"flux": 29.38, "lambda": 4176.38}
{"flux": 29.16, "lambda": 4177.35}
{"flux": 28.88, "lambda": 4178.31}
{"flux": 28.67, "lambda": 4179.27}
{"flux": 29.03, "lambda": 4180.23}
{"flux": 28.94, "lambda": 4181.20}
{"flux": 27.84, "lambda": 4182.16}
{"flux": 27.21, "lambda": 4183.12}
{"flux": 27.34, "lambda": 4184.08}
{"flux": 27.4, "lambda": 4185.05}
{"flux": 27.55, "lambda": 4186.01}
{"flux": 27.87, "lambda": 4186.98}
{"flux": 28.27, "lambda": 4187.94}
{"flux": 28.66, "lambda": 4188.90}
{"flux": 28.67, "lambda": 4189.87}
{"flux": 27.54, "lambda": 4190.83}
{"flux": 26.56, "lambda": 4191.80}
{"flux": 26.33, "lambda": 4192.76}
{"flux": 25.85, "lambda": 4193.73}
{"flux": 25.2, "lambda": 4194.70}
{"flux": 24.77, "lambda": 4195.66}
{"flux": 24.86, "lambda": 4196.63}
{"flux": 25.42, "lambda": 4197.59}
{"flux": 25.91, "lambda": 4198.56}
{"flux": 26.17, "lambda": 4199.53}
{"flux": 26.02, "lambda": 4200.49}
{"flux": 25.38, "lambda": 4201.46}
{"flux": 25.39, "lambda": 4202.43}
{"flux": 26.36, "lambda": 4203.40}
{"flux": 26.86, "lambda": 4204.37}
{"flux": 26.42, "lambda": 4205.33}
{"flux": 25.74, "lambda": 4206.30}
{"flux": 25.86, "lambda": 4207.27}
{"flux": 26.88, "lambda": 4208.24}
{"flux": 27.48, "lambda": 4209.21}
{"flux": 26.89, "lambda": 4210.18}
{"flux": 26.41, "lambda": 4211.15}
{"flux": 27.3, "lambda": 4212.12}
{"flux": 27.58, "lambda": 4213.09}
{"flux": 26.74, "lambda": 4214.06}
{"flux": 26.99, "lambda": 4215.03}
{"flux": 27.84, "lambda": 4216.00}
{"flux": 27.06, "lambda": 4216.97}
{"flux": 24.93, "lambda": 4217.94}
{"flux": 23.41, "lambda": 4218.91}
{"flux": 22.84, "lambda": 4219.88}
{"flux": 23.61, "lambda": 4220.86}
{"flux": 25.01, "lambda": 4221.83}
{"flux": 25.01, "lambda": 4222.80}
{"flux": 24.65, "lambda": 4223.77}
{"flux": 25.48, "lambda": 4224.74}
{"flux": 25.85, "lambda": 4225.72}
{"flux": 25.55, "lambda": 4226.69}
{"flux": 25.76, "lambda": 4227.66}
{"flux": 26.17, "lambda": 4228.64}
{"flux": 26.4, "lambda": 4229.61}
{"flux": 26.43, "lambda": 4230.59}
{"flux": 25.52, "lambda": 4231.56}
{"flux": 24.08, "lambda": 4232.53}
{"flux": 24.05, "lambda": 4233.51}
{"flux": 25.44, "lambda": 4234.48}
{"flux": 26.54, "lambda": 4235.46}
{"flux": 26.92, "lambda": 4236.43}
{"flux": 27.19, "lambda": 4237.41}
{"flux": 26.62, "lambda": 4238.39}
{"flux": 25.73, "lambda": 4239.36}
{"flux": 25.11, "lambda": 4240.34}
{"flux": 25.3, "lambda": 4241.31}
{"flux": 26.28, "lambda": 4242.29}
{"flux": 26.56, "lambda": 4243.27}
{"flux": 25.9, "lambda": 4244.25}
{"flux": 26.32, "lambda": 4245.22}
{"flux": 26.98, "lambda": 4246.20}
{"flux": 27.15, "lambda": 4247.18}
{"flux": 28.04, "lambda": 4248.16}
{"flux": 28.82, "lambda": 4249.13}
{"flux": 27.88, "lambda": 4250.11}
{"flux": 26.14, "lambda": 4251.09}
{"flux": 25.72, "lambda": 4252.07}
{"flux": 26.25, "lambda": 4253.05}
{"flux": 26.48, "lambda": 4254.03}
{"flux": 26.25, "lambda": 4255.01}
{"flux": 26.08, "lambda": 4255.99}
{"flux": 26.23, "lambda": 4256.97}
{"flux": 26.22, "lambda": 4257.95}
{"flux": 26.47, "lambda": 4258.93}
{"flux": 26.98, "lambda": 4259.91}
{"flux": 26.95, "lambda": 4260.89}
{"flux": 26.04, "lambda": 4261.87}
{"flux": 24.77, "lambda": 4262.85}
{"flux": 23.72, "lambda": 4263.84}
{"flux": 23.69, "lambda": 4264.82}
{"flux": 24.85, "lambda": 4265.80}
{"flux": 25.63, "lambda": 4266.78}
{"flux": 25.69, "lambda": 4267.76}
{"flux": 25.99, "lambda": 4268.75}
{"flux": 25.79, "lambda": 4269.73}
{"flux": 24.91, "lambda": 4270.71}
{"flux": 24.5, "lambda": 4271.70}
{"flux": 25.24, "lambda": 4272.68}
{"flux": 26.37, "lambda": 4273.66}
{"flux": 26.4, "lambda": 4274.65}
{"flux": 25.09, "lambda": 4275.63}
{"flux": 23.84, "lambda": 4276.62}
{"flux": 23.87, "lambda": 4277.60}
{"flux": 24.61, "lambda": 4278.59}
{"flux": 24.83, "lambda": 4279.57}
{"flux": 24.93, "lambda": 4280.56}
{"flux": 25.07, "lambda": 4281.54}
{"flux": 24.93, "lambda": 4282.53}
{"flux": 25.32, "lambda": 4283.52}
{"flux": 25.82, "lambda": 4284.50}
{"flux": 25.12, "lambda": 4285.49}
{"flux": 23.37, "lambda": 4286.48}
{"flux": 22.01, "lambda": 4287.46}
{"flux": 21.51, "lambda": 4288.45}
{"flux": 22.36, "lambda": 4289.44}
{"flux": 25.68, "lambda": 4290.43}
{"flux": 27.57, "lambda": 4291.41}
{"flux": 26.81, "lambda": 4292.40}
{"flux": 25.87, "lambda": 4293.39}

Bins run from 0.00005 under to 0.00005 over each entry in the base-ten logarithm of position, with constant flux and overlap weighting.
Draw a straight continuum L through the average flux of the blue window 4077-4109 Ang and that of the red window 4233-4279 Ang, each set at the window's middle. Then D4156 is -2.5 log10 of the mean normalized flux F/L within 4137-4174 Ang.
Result 0.07 mag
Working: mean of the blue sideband 34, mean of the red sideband 25.9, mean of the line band 29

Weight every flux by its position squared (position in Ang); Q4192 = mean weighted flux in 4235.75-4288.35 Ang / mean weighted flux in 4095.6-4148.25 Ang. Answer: 0.84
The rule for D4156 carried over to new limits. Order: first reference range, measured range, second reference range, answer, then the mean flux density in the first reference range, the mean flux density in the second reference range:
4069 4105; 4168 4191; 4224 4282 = 0.03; 33.3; 25.8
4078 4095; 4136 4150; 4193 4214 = 0.02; 33.8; 26.1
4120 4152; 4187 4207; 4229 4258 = 0.08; 30.9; 26.3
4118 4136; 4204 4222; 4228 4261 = 0.07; 32.1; 26.3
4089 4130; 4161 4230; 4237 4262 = 0.09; 33.8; 26.5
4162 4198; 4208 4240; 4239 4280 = 0.04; 27.8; 25.9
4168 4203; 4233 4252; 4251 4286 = -0.02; 27.5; 25.5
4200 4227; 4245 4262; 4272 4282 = -0.06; 25.9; 25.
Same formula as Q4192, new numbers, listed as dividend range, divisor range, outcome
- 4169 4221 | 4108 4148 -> 0.87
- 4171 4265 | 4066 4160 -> 0.86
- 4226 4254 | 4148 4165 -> 0.94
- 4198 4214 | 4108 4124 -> 0.81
